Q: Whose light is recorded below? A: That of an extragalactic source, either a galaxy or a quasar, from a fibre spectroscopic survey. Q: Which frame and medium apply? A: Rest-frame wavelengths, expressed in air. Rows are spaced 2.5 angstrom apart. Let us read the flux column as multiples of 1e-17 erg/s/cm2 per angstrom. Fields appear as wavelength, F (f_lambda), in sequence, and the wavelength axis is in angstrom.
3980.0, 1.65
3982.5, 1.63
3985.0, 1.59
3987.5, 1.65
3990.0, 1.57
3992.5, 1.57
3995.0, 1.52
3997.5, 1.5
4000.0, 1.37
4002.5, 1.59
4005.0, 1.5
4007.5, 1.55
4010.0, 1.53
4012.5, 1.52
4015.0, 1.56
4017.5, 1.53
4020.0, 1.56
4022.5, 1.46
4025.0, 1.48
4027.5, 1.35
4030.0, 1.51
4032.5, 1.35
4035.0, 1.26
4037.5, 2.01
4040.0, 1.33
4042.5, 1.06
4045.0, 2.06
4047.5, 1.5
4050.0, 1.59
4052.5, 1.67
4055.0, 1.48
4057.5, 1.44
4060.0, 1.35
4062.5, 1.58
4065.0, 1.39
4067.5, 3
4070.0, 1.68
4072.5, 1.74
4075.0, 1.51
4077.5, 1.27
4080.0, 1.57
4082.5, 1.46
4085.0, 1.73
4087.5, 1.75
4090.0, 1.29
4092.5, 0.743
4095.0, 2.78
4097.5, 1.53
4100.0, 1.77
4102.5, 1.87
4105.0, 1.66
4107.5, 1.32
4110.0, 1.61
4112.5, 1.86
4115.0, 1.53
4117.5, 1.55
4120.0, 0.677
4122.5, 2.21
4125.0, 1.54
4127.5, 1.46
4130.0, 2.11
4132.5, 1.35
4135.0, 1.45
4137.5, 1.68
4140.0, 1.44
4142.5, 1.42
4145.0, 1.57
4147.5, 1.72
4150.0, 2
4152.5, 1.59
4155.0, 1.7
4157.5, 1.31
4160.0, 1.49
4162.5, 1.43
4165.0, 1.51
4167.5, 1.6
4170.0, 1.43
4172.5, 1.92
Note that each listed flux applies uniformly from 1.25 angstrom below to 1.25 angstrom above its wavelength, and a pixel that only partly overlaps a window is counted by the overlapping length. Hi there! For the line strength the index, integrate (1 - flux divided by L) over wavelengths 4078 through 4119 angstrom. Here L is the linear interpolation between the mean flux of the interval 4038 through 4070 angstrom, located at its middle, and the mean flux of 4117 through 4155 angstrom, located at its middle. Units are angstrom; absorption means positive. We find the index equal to -0.1 angstrom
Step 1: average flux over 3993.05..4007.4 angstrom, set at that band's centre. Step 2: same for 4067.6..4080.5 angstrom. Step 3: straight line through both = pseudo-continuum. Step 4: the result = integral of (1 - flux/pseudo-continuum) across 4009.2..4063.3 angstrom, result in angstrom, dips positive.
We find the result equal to 2.8 angstrom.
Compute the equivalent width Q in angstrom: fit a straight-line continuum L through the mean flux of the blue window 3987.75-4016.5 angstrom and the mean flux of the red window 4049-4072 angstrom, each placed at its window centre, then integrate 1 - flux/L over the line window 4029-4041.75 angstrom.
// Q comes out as 1.1 angstrom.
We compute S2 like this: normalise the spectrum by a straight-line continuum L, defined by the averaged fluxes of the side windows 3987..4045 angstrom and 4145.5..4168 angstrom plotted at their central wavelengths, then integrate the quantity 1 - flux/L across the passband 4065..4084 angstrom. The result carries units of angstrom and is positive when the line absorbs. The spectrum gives -2.3 angstrom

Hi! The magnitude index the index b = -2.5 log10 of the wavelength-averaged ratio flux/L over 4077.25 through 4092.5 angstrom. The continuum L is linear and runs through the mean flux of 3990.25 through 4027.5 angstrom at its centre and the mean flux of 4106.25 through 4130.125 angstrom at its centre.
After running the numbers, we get 0.06 mag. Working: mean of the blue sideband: 1.51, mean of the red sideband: 1.56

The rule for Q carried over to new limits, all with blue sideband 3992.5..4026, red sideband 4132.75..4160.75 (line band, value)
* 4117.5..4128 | 0.5 angstrom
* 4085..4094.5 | 0.7 angstrom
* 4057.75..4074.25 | -2.4 angstrom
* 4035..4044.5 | 0.3 angstrom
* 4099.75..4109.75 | -0.5 angstrom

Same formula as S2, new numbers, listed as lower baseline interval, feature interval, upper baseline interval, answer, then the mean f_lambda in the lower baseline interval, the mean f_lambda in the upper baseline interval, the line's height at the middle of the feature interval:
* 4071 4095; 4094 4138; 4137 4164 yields -3.1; 1.52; 1.57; 1.55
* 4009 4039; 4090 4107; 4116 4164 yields -1.5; 1.51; 1.56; 1.54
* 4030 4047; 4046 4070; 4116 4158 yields -2.3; 1.51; 1.58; 1.52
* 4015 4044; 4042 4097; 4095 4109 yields -0.7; 1.46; 1.73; 1.61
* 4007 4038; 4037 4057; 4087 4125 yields -0.5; 1.5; 1.6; 1.53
